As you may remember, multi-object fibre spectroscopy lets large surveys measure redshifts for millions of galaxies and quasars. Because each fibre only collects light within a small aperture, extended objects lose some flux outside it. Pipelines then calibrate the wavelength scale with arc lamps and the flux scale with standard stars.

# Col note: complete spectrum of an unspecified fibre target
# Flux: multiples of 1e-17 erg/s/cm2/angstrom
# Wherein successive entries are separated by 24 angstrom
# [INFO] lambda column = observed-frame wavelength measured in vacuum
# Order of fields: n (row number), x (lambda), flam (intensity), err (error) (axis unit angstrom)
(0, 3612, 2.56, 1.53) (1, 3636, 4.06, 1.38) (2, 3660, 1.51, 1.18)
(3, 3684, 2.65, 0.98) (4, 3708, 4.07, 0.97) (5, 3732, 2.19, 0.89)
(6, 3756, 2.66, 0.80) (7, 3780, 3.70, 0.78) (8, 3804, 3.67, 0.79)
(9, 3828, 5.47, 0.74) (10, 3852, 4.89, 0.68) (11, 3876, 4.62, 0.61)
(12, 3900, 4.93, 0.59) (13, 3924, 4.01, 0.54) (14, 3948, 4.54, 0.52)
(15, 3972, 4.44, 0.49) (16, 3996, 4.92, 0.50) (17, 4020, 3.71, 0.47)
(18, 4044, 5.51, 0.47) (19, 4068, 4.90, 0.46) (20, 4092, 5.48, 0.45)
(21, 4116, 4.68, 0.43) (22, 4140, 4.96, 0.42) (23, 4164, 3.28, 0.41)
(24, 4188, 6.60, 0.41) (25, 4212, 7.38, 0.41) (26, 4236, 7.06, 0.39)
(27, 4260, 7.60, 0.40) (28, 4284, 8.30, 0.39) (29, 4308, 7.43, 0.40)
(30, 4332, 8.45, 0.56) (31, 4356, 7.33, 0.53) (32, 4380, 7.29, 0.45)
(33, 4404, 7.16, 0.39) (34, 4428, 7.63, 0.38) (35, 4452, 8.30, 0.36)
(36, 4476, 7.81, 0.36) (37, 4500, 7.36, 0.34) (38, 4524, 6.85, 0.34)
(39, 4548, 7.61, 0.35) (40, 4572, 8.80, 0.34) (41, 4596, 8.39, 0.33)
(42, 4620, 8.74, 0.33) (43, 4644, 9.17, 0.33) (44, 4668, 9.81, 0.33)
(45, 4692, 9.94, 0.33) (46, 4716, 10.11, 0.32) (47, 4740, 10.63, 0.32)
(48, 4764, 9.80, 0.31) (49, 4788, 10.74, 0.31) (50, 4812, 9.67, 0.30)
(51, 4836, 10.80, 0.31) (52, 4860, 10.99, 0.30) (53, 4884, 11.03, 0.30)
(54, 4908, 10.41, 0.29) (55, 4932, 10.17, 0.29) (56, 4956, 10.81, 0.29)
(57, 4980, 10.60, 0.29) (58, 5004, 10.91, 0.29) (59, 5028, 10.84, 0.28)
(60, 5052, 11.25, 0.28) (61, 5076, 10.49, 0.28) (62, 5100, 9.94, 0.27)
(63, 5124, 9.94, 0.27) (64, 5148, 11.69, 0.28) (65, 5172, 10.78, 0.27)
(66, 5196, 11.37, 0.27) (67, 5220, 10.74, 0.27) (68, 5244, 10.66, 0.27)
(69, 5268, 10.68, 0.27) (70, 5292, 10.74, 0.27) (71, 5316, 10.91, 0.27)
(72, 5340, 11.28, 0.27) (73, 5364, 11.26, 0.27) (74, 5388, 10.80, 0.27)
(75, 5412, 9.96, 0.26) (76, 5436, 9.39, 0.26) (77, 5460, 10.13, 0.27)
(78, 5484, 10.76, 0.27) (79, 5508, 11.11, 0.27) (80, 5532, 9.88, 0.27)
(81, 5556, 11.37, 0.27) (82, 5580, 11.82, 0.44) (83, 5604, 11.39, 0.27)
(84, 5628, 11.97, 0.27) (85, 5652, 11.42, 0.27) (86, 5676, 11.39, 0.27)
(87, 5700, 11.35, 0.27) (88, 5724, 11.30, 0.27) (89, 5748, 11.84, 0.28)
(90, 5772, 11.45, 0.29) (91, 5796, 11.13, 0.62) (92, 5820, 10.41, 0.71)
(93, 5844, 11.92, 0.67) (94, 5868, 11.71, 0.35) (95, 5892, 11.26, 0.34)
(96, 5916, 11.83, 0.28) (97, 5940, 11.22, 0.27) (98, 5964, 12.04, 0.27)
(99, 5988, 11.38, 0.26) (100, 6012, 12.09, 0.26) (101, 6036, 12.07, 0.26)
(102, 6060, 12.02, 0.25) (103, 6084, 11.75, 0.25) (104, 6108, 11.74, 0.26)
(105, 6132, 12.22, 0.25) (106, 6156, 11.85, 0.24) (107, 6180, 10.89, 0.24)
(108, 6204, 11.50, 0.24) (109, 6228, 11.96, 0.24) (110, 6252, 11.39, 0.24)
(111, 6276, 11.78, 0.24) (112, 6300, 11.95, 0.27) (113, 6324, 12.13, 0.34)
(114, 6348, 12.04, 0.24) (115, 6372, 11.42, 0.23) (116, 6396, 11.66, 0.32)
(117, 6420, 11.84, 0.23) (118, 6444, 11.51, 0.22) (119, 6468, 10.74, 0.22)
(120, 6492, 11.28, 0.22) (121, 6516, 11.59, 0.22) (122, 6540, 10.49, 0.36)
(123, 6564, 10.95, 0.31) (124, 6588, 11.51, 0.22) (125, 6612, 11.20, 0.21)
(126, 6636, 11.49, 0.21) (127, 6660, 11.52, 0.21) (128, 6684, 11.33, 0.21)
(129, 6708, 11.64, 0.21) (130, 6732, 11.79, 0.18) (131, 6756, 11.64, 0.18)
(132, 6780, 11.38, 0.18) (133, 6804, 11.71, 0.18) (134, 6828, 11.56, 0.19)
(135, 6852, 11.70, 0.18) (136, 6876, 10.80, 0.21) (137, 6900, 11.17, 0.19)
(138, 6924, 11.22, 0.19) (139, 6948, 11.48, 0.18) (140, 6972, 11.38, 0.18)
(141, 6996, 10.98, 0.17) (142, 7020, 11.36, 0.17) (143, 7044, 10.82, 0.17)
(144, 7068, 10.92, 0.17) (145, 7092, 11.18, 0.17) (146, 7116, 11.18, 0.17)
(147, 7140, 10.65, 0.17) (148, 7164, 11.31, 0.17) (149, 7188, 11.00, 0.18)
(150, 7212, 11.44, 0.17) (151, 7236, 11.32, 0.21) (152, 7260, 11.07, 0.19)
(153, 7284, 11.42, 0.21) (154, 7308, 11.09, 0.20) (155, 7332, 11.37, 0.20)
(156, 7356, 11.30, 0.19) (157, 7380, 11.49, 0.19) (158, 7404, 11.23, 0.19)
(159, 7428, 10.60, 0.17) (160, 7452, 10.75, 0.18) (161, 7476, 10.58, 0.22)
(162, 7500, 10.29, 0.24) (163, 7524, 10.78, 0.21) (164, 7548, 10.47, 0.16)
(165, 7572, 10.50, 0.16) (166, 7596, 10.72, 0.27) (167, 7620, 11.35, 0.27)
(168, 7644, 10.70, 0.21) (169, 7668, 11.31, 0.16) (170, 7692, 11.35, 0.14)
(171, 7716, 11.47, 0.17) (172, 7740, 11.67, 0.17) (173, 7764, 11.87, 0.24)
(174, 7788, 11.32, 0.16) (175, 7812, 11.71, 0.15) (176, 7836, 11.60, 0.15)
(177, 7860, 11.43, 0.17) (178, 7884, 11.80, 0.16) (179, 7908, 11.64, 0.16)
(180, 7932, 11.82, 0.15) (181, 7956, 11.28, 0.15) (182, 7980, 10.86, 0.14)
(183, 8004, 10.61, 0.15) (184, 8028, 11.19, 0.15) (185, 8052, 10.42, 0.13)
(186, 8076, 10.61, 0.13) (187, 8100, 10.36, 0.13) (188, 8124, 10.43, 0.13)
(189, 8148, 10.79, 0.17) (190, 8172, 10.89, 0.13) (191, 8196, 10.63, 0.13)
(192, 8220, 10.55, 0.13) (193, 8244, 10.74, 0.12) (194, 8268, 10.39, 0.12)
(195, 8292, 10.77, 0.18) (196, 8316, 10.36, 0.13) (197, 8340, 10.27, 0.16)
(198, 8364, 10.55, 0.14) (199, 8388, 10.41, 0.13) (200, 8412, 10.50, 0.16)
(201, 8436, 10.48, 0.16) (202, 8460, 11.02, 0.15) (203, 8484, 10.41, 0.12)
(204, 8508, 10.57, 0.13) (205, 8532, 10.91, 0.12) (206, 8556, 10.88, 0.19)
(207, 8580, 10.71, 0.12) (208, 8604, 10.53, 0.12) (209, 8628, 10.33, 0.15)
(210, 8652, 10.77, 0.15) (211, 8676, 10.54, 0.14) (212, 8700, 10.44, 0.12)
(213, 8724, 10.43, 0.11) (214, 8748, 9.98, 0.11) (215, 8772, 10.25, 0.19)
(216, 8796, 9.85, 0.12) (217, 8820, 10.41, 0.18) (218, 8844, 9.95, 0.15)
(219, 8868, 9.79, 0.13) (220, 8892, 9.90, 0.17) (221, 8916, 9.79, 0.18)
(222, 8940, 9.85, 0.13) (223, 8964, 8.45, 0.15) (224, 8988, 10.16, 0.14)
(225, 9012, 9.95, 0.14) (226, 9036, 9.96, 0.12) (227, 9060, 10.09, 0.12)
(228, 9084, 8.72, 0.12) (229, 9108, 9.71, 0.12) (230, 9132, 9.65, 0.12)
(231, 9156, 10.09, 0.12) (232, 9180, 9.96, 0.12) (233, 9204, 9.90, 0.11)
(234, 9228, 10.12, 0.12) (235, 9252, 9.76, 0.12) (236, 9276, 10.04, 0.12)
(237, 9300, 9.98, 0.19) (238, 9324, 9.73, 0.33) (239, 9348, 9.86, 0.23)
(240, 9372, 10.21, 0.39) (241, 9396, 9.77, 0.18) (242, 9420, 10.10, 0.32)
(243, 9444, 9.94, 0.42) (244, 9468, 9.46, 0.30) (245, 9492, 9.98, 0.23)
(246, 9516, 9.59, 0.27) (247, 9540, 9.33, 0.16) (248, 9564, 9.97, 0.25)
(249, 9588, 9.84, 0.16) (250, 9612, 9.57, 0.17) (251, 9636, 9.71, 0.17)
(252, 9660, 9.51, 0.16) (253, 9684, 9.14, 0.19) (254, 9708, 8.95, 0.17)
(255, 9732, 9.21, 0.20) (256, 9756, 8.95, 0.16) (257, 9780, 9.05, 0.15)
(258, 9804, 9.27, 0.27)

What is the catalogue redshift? 0.049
